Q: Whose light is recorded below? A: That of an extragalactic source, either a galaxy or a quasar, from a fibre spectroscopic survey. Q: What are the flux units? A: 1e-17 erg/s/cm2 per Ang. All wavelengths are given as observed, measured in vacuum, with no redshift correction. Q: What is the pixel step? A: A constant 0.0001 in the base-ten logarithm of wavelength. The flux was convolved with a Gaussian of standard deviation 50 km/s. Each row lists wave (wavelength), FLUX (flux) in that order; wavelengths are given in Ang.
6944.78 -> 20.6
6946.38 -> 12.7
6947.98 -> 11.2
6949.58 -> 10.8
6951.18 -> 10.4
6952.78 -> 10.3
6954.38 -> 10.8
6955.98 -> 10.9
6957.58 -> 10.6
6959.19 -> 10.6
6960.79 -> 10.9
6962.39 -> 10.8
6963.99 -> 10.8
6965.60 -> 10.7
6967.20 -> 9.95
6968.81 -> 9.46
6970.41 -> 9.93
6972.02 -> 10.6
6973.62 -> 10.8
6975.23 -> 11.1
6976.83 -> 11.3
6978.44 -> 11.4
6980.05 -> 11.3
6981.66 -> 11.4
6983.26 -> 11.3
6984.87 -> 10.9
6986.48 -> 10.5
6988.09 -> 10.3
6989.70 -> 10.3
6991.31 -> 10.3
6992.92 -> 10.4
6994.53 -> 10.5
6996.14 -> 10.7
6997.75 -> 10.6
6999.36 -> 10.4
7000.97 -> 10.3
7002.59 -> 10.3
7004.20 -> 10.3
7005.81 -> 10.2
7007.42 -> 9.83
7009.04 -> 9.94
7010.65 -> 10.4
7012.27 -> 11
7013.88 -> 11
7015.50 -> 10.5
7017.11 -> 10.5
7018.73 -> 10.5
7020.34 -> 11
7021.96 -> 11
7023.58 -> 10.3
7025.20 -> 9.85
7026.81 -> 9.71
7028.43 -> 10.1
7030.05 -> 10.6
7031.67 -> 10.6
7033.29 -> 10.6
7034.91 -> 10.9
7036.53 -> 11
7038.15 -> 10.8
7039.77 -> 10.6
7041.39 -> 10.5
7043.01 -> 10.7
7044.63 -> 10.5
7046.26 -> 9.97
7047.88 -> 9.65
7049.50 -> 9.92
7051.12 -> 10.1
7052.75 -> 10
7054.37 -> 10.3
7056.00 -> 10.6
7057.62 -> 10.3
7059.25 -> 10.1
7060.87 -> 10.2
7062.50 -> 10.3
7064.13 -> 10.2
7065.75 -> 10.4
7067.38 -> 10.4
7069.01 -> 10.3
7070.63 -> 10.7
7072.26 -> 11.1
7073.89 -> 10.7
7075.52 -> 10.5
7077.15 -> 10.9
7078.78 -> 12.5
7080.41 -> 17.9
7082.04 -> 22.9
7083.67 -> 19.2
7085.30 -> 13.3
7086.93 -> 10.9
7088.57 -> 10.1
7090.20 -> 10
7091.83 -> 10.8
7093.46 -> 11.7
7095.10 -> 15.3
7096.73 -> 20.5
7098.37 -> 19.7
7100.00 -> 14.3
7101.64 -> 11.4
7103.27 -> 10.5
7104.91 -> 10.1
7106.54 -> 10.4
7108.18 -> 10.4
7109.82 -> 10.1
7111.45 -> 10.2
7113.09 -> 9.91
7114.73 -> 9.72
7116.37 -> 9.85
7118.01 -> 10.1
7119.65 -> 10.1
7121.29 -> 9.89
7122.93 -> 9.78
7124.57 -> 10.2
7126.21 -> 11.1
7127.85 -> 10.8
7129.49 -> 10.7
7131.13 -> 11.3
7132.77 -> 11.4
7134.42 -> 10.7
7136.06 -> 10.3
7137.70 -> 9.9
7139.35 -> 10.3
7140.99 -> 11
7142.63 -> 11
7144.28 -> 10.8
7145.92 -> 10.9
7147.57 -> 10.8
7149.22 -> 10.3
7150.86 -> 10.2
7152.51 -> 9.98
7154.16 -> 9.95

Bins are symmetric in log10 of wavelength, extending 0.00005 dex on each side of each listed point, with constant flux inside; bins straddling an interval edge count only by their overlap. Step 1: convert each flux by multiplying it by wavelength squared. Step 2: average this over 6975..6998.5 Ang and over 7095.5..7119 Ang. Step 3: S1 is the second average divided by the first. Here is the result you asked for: 1.1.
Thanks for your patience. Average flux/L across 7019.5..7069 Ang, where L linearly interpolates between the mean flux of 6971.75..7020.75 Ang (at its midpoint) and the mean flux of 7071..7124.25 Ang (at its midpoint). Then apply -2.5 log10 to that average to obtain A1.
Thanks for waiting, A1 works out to 0.10 mag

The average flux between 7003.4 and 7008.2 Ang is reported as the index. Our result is 10.1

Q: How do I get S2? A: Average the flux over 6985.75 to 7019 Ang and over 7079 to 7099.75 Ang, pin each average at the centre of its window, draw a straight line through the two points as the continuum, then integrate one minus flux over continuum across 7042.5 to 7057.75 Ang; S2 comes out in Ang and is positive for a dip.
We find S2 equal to 3.3 Ang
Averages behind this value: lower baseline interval 10.4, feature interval 10.2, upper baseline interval 15.1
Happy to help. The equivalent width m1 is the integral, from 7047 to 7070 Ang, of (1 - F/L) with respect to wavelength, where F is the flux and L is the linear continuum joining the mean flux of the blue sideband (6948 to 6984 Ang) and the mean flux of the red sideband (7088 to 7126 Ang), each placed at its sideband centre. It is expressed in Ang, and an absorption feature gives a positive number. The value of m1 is 2.2 Ang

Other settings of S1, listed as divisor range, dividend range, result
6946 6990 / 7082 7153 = 1.12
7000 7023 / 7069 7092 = 1.26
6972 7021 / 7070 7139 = 1.16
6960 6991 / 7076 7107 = 1.33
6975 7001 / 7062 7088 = 1.20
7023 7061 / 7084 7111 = 1.23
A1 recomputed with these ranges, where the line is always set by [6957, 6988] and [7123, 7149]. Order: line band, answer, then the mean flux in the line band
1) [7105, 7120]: 0.066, 10.1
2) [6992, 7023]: 0.025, 10.5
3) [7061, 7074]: 0.024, 10.5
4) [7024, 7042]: 0.026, 10.5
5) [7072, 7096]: -0.231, 13.3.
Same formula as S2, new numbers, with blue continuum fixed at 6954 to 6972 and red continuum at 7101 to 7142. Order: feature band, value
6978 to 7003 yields -0.5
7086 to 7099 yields -3.9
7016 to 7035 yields 0.0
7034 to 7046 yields -0.3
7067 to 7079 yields -0.5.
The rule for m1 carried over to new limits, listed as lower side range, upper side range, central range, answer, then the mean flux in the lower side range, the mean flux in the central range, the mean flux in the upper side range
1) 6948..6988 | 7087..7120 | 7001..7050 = 3.2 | 10.7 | 10.4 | 11.8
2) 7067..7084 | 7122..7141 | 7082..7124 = -0.4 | 13.3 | 12.1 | 10.6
